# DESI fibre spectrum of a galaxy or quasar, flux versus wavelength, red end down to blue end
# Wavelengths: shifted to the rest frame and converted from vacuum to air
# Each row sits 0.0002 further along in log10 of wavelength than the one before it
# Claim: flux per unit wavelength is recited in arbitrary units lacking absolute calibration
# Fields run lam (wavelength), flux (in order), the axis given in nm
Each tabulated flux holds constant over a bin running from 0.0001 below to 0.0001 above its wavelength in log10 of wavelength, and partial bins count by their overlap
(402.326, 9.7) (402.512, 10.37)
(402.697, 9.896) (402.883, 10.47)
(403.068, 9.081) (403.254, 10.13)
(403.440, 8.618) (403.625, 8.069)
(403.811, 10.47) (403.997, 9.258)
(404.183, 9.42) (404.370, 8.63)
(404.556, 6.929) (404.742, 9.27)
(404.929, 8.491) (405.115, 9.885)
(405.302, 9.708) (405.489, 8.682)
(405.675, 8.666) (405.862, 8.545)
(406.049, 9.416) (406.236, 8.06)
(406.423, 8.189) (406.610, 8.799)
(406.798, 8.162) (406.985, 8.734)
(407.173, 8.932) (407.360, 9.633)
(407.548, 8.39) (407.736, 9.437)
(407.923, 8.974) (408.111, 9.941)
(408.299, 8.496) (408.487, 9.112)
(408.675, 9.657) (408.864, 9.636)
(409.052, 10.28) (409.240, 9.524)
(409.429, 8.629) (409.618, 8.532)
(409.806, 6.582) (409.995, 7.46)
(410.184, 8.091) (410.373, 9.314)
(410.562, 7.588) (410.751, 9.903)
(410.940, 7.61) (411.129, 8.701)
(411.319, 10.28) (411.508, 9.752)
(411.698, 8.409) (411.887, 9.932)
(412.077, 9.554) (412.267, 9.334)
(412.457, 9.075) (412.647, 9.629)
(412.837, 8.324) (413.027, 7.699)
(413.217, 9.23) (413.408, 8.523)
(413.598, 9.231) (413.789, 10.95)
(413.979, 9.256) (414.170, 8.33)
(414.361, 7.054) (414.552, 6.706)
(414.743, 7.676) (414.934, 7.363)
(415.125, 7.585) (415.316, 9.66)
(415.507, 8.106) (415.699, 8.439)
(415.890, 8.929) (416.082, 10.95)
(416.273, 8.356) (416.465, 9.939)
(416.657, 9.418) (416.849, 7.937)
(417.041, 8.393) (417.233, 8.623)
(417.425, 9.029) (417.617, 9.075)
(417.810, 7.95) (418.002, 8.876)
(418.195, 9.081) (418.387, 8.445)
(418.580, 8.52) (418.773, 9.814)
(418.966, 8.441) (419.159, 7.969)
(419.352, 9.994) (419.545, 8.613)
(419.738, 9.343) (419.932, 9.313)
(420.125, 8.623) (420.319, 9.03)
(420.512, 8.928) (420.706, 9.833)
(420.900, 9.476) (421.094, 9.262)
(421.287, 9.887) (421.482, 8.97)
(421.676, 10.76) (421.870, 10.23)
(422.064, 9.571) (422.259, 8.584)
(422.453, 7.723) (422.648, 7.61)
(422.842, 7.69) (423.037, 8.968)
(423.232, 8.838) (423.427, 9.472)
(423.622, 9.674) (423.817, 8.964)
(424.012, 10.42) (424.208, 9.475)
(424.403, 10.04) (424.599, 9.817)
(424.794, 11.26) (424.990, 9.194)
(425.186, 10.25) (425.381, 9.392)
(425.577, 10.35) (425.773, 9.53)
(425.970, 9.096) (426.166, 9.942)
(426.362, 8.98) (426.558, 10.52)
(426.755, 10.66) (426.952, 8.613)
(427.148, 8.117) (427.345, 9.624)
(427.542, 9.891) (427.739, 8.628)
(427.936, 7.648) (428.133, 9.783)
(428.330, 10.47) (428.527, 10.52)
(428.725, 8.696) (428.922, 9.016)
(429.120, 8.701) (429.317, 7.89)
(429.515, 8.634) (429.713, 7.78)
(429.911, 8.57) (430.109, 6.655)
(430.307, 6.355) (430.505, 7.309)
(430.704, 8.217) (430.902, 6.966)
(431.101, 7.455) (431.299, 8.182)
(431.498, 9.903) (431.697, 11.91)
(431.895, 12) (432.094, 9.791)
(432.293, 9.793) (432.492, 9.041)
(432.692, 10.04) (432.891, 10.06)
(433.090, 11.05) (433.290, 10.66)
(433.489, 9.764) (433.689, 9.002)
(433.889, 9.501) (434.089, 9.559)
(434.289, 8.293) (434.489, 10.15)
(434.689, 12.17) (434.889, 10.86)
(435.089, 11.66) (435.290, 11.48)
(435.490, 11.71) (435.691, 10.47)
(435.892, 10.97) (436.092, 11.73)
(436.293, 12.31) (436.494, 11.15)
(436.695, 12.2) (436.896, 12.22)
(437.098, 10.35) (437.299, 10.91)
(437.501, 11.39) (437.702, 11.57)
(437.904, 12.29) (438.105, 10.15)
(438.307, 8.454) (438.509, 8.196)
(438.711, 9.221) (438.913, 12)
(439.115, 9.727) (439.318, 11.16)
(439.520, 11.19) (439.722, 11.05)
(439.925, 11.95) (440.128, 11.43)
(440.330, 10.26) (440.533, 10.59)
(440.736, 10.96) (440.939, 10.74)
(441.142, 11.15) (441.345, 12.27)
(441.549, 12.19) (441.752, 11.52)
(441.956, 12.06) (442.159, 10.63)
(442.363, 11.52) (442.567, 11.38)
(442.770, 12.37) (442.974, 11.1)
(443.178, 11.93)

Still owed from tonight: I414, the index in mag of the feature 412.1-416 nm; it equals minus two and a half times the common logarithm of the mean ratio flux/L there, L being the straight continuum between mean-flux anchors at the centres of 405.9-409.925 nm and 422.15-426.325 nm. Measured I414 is 0.059 mag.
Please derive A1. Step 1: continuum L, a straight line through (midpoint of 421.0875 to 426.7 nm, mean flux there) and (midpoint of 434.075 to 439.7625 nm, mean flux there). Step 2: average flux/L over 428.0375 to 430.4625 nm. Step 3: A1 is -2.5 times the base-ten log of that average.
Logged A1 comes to 0.17 mag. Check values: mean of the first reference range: 9.48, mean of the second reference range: 10.9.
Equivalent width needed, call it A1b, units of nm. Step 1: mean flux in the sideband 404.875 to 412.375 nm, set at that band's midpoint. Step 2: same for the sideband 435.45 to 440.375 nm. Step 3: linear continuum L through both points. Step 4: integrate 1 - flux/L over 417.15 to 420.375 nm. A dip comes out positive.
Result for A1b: 0.26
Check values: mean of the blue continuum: 8.93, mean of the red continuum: 11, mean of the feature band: 8.87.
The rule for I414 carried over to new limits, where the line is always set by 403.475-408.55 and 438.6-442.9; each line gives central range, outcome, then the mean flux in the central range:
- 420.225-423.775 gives 0.093 mag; 9.14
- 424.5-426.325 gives 0.037 mag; 9.84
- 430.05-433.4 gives 0.158 mag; 9.18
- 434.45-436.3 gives -0.049 mag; 11.3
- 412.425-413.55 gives 0.073 mag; 8.75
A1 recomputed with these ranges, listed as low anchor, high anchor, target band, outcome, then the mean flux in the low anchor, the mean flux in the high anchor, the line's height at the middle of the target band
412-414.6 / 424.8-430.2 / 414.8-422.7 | 0.00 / 8.81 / 9.19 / 8.95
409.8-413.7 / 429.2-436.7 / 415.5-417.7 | 0.01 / 8.83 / 9.74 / 9.04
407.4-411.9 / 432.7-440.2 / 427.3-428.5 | 0.08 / 8.92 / 10.7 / 10.2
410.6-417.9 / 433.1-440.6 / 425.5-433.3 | 0.11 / 8.8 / 10.8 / 10.1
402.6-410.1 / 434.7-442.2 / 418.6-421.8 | 0.07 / 8.97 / 11.1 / 9.89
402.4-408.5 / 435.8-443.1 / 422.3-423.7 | 0.18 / 9.06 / 11.1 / 10.1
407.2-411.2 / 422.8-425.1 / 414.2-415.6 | 0.17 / 8.84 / 9.53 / 9.1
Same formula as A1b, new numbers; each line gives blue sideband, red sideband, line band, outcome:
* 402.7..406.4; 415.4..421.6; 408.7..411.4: 0.09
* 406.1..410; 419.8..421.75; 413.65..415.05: 0.14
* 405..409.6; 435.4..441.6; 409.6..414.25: 0.24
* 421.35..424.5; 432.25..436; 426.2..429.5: 0.16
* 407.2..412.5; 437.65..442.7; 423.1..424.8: 0.04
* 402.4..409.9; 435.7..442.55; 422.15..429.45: 0.68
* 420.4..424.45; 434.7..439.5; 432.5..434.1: 0.09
